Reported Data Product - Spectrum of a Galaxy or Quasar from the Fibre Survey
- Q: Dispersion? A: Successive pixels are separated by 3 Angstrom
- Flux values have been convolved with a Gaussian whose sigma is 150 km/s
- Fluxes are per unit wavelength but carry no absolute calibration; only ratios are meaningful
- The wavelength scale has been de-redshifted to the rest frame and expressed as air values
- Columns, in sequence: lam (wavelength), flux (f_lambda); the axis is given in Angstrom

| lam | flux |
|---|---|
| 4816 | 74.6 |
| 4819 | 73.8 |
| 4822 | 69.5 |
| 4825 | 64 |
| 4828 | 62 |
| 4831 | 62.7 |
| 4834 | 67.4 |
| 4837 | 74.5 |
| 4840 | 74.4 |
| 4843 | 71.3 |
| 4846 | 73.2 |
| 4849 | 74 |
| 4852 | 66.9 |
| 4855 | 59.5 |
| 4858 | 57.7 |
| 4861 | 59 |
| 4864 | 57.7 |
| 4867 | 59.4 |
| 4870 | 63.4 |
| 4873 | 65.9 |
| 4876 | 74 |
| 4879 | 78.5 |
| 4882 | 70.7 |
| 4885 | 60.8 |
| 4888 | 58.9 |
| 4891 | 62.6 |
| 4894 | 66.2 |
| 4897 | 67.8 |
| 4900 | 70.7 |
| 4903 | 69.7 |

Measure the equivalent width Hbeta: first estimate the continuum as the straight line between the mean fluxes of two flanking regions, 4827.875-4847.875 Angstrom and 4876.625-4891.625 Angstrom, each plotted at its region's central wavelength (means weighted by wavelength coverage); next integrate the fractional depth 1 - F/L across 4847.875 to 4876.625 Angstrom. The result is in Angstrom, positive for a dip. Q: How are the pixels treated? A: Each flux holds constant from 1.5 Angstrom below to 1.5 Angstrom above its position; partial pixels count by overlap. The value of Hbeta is 2.1 Angstrom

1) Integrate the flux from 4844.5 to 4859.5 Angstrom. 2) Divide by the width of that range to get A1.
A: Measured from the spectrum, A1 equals 66.3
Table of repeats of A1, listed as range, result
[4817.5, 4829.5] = 67.3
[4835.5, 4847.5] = 73.4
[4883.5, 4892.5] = 60.8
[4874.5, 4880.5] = 76.2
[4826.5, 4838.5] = 66.7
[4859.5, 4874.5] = 61.1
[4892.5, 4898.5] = 67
